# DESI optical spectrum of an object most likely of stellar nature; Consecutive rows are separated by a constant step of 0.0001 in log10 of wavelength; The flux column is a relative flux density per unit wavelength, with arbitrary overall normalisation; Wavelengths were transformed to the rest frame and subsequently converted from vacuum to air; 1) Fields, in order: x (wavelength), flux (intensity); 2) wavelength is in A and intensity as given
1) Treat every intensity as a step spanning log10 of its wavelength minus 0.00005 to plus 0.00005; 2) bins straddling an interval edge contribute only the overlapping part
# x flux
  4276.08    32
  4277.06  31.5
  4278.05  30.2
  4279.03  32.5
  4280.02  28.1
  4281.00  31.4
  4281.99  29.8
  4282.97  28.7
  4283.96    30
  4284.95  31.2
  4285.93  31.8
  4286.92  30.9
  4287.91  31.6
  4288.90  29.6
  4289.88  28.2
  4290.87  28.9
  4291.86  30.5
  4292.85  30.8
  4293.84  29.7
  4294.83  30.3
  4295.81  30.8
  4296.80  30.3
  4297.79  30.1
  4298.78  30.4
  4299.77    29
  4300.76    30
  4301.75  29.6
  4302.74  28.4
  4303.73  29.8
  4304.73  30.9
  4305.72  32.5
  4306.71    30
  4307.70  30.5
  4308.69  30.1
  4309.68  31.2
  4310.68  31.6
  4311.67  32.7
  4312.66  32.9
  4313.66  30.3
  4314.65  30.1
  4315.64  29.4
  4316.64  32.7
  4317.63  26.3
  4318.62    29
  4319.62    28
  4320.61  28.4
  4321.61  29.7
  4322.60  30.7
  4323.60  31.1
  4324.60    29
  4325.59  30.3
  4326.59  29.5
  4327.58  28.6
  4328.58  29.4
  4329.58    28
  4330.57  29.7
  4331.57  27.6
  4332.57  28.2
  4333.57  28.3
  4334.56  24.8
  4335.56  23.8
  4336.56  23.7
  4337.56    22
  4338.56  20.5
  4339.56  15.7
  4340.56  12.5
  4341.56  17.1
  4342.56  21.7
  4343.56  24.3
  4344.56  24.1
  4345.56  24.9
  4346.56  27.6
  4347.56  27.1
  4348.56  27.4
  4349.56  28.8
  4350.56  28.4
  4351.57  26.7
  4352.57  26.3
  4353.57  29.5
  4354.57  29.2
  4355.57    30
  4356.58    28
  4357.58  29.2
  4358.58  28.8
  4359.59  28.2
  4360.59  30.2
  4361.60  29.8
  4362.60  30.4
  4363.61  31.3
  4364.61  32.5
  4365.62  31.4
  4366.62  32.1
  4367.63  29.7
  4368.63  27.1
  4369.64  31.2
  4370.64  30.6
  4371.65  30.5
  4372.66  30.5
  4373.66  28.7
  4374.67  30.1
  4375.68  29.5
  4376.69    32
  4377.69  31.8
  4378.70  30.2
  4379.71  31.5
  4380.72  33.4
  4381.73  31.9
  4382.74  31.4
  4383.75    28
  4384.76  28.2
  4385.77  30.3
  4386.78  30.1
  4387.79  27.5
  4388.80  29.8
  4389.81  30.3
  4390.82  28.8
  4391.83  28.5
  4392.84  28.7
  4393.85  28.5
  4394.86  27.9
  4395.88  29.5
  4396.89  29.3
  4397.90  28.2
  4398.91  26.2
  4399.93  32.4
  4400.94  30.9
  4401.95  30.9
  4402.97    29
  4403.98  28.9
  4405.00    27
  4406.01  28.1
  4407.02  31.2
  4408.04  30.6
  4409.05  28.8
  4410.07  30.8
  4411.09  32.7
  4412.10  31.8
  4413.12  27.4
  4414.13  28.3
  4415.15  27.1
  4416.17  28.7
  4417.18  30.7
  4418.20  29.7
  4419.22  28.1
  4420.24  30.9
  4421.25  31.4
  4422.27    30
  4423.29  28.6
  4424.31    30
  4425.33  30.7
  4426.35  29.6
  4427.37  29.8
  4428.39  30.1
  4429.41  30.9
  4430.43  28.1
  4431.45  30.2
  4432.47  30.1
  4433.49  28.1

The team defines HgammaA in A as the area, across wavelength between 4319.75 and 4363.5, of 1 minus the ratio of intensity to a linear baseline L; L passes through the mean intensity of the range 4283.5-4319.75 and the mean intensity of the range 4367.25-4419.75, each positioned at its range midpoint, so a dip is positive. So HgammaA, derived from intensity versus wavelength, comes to 4.7 A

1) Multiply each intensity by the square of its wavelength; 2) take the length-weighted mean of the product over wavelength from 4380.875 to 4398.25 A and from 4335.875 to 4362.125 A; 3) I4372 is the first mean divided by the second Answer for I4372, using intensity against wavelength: 1.17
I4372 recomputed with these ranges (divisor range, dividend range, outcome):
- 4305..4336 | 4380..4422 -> 1.04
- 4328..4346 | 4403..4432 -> 1.30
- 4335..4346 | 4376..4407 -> 1.45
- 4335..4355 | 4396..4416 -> 1.26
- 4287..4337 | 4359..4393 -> 1.05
